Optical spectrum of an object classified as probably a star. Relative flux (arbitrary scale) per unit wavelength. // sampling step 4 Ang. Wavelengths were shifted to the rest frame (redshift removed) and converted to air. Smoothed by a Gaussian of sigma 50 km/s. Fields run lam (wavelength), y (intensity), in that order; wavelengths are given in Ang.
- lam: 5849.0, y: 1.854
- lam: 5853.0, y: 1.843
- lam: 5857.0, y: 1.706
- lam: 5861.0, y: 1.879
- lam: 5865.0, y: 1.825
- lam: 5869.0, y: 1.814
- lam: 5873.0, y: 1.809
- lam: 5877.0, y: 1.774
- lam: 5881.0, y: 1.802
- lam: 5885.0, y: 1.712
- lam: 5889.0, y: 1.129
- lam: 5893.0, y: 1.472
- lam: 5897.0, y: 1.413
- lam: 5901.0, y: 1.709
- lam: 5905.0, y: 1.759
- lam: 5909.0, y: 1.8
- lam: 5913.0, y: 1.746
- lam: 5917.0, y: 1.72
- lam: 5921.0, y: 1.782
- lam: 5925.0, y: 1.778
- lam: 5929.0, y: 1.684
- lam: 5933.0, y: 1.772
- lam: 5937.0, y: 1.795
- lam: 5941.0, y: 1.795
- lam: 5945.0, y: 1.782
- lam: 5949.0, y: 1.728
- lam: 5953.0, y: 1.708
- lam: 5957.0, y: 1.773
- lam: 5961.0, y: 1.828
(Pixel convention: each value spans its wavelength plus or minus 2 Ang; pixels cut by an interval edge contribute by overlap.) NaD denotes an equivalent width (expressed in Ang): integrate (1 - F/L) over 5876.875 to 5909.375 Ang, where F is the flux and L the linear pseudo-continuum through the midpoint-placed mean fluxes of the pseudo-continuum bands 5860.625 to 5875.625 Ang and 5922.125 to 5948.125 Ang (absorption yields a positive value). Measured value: 3.6 Ang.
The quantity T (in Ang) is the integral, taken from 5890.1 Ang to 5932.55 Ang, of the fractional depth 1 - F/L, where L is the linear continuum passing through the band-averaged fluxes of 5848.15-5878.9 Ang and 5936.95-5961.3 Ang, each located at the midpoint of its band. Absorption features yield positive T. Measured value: 2.6 Ang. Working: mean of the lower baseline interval 1.81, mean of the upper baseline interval 1.77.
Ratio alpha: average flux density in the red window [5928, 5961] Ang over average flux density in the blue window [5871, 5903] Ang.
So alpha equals 1.1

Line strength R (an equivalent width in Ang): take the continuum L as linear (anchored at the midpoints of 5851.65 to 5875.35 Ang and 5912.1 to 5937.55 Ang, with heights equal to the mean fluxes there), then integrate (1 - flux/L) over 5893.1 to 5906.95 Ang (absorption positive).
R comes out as 1.3 Ang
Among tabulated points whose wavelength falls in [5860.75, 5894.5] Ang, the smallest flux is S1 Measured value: 1.129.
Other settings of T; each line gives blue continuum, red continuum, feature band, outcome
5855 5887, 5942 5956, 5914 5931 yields 0.2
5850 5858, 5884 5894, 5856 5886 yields -3.7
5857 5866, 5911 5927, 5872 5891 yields 1.7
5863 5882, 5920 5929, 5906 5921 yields 0.1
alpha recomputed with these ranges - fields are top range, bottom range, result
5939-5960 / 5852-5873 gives 0.97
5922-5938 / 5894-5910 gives 1.06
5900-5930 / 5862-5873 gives 0.96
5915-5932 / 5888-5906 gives 1.16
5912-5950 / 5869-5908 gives 1.08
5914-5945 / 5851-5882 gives 0.98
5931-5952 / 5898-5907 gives 1.04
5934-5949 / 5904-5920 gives 1.01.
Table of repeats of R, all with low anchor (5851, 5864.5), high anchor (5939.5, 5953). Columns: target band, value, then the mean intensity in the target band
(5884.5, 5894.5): 2.2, 1.39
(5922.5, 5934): 0.2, 1.74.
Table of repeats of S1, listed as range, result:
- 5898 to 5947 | 1.684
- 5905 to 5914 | 1.746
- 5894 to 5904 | 1.413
